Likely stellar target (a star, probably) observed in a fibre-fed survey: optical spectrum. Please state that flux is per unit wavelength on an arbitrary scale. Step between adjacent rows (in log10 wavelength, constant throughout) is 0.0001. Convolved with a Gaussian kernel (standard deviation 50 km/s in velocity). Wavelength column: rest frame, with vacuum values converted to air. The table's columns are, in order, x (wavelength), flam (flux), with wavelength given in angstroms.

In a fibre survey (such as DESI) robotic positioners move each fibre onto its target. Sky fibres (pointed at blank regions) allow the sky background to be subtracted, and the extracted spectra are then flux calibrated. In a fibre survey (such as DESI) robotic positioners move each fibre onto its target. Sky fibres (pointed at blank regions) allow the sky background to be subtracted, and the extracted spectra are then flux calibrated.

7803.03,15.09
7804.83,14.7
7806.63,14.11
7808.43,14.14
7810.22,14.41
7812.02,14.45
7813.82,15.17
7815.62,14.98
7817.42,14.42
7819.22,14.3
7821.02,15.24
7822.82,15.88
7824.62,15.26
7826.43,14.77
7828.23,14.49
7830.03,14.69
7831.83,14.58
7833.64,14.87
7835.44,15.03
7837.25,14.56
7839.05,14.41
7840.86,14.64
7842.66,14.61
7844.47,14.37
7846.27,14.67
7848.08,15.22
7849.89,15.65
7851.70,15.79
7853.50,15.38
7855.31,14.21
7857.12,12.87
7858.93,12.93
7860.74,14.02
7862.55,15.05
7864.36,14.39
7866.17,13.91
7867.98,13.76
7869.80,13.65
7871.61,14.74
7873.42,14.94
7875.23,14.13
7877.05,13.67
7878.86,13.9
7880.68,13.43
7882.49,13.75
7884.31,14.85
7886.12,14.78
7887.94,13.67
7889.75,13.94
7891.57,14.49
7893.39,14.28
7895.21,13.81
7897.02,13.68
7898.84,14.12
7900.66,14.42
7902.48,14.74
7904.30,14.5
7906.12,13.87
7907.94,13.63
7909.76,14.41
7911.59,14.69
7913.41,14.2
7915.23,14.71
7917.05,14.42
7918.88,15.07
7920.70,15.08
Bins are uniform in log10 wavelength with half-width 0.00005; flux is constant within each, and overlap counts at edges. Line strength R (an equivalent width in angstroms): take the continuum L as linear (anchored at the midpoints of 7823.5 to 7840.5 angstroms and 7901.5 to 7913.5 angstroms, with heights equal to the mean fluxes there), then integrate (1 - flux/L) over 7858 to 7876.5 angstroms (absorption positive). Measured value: 0.5 angstroms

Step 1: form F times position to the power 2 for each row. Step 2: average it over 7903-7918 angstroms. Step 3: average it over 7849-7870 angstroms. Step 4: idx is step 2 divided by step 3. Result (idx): 1.0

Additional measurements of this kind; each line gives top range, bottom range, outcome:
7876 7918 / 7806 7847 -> 0.98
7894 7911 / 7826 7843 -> 0.98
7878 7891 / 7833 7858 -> 0.96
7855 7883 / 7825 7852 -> 0.95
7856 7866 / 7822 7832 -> 0.93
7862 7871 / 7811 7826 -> 0.96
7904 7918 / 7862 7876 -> 1.01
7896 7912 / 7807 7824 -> 0.98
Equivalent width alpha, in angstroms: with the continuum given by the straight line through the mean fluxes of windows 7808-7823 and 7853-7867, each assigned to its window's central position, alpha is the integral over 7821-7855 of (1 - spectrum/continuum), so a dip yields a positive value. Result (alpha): -1.26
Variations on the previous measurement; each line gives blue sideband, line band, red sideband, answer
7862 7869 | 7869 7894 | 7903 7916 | 0.15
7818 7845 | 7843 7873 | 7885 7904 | 0.24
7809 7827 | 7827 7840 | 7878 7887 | 0.03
